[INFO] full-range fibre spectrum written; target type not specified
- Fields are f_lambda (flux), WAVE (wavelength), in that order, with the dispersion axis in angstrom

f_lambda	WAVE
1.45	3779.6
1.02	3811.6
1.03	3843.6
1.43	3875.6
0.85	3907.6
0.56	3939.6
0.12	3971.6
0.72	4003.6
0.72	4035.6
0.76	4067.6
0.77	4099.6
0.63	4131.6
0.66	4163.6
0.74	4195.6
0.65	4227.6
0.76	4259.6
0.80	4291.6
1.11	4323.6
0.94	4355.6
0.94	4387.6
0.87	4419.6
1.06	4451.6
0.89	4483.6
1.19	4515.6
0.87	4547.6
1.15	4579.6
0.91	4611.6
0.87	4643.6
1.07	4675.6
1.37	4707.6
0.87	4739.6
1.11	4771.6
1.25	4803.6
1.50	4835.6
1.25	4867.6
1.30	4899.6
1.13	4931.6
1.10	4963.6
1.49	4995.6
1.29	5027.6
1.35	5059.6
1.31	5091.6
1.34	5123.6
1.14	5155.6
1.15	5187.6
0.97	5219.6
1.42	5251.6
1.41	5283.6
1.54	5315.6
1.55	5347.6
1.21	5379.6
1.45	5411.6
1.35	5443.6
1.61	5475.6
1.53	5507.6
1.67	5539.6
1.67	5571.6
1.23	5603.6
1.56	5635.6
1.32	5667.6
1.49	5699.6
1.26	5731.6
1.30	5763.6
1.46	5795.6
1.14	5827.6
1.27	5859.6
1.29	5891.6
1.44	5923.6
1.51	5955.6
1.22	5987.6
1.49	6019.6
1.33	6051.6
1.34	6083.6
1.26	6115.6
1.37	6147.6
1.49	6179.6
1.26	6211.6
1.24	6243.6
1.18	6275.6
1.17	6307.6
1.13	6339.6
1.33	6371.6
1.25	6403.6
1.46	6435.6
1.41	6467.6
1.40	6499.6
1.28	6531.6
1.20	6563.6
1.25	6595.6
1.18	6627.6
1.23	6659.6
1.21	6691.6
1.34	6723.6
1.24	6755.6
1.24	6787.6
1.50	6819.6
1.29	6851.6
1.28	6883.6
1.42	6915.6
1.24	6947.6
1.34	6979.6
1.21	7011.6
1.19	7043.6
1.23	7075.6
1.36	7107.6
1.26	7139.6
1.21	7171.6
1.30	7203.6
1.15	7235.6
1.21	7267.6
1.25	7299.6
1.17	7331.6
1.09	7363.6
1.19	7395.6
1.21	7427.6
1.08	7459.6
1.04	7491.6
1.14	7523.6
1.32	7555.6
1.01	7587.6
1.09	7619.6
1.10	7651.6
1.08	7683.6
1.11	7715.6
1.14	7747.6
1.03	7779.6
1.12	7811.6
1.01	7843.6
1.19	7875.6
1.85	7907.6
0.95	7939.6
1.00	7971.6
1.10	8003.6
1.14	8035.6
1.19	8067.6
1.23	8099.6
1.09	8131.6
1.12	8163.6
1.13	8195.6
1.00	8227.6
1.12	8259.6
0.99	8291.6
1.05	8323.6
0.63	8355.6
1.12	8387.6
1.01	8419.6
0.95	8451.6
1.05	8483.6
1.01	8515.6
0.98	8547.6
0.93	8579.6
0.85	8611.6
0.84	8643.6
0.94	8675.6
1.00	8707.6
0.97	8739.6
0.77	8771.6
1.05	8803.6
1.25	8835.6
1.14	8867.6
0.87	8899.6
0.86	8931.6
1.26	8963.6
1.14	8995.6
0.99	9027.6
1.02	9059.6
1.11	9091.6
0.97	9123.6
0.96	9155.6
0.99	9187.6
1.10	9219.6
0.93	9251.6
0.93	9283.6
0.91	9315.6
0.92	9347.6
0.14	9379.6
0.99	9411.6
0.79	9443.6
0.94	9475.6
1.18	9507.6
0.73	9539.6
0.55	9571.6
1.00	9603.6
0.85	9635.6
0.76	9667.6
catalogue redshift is 0.20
